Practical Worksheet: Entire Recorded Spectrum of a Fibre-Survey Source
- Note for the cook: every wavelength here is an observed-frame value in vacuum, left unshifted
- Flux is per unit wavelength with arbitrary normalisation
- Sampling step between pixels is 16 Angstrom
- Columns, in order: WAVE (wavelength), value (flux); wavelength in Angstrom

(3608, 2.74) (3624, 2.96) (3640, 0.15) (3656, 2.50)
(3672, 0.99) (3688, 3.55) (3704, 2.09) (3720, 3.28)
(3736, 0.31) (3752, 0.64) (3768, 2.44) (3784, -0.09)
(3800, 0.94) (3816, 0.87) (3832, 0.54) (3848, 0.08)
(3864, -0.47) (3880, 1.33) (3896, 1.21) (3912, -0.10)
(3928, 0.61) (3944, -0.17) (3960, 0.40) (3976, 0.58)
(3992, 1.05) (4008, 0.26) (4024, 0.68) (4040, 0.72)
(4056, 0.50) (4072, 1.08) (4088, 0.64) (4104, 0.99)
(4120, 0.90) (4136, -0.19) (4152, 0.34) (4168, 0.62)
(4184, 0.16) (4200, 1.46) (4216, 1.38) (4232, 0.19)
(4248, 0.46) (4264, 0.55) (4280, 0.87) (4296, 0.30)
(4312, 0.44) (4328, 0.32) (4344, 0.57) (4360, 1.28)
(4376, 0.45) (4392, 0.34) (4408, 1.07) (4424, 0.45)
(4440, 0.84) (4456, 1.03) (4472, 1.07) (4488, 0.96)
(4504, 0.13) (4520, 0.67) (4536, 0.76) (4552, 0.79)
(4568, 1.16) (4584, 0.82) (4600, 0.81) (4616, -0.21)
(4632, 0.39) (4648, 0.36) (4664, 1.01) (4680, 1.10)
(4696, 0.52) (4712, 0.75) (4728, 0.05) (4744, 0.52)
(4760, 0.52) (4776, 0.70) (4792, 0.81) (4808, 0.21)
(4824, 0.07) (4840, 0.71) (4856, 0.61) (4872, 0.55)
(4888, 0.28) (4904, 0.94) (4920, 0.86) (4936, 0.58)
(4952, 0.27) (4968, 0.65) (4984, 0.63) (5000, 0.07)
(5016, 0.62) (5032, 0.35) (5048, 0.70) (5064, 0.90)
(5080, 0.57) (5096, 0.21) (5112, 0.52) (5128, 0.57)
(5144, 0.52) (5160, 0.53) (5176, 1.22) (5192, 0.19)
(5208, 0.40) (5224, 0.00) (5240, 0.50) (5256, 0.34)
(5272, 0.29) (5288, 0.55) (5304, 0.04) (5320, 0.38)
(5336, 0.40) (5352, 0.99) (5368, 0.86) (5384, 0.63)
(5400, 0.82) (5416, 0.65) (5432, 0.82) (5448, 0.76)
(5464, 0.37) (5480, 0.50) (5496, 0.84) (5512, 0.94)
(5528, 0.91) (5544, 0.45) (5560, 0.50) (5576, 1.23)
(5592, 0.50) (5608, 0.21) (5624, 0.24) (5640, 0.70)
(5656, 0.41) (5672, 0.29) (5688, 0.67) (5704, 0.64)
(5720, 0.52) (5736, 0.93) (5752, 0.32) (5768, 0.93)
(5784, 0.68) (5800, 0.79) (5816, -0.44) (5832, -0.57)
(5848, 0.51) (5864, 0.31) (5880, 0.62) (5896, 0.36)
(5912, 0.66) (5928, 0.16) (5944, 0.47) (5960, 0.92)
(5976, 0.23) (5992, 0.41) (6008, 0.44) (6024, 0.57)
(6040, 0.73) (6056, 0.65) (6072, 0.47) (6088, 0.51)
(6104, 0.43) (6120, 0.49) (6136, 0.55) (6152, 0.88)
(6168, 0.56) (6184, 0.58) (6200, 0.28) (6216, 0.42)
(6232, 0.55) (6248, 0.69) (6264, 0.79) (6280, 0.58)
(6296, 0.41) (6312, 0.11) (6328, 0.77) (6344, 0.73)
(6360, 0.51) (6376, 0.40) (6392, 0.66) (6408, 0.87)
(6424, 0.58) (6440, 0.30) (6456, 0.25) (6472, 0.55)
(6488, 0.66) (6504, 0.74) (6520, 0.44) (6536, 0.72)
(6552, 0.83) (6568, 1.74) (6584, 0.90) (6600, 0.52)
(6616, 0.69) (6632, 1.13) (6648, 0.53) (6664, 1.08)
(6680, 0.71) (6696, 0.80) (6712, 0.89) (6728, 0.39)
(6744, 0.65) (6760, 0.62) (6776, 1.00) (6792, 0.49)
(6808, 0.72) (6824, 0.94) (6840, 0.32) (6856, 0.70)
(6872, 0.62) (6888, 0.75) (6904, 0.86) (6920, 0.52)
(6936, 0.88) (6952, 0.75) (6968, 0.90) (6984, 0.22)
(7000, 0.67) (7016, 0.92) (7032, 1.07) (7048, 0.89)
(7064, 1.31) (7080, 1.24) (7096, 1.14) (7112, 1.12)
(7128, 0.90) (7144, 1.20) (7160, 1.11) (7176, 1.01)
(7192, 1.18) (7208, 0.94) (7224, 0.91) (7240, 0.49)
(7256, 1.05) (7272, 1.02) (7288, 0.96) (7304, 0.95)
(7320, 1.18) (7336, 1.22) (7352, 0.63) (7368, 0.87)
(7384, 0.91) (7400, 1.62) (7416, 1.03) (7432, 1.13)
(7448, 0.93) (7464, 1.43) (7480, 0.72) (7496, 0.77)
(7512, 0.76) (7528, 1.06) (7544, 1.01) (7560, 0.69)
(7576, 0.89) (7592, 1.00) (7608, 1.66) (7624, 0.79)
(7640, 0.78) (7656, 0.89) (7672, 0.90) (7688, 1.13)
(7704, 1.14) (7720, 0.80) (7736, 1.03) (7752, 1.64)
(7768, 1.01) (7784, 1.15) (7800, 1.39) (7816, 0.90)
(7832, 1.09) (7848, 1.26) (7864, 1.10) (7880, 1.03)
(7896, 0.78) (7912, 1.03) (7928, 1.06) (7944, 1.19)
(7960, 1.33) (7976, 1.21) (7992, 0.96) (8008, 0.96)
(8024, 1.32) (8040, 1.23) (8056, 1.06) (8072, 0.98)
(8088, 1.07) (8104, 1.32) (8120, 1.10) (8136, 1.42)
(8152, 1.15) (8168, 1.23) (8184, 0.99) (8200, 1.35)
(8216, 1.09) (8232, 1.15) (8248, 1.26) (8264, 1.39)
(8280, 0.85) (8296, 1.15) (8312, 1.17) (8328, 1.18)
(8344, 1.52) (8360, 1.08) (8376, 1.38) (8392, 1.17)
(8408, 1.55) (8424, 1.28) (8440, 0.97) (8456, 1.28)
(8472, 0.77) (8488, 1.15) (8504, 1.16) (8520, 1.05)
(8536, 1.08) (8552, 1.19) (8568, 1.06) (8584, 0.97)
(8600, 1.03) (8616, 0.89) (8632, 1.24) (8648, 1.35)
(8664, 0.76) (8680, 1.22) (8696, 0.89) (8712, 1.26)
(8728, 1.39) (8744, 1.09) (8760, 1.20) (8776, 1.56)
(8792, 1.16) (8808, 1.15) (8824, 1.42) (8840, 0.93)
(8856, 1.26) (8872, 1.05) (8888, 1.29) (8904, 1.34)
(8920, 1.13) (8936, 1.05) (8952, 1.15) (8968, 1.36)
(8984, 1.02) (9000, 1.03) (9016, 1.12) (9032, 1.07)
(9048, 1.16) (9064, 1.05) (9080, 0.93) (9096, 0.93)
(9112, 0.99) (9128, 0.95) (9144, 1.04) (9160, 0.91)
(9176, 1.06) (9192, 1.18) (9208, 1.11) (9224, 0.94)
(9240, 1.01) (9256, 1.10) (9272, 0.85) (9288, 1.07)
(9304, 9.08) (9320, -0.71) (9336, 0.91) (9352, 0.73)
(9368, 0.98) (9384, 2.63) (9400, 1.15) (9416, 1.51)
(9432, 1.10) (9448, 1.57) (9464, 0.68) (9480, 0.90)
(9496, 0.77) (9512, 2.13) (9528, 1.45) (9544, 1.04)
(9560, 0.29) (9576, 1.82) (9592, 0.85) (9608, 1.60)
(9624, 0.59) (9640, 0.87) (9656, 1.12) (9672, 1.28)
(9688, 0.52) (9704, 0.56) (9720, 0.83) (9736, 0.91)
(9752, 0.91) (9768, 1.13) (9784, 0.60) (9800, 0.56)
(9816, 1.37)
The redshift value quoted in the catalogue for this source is 0.760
